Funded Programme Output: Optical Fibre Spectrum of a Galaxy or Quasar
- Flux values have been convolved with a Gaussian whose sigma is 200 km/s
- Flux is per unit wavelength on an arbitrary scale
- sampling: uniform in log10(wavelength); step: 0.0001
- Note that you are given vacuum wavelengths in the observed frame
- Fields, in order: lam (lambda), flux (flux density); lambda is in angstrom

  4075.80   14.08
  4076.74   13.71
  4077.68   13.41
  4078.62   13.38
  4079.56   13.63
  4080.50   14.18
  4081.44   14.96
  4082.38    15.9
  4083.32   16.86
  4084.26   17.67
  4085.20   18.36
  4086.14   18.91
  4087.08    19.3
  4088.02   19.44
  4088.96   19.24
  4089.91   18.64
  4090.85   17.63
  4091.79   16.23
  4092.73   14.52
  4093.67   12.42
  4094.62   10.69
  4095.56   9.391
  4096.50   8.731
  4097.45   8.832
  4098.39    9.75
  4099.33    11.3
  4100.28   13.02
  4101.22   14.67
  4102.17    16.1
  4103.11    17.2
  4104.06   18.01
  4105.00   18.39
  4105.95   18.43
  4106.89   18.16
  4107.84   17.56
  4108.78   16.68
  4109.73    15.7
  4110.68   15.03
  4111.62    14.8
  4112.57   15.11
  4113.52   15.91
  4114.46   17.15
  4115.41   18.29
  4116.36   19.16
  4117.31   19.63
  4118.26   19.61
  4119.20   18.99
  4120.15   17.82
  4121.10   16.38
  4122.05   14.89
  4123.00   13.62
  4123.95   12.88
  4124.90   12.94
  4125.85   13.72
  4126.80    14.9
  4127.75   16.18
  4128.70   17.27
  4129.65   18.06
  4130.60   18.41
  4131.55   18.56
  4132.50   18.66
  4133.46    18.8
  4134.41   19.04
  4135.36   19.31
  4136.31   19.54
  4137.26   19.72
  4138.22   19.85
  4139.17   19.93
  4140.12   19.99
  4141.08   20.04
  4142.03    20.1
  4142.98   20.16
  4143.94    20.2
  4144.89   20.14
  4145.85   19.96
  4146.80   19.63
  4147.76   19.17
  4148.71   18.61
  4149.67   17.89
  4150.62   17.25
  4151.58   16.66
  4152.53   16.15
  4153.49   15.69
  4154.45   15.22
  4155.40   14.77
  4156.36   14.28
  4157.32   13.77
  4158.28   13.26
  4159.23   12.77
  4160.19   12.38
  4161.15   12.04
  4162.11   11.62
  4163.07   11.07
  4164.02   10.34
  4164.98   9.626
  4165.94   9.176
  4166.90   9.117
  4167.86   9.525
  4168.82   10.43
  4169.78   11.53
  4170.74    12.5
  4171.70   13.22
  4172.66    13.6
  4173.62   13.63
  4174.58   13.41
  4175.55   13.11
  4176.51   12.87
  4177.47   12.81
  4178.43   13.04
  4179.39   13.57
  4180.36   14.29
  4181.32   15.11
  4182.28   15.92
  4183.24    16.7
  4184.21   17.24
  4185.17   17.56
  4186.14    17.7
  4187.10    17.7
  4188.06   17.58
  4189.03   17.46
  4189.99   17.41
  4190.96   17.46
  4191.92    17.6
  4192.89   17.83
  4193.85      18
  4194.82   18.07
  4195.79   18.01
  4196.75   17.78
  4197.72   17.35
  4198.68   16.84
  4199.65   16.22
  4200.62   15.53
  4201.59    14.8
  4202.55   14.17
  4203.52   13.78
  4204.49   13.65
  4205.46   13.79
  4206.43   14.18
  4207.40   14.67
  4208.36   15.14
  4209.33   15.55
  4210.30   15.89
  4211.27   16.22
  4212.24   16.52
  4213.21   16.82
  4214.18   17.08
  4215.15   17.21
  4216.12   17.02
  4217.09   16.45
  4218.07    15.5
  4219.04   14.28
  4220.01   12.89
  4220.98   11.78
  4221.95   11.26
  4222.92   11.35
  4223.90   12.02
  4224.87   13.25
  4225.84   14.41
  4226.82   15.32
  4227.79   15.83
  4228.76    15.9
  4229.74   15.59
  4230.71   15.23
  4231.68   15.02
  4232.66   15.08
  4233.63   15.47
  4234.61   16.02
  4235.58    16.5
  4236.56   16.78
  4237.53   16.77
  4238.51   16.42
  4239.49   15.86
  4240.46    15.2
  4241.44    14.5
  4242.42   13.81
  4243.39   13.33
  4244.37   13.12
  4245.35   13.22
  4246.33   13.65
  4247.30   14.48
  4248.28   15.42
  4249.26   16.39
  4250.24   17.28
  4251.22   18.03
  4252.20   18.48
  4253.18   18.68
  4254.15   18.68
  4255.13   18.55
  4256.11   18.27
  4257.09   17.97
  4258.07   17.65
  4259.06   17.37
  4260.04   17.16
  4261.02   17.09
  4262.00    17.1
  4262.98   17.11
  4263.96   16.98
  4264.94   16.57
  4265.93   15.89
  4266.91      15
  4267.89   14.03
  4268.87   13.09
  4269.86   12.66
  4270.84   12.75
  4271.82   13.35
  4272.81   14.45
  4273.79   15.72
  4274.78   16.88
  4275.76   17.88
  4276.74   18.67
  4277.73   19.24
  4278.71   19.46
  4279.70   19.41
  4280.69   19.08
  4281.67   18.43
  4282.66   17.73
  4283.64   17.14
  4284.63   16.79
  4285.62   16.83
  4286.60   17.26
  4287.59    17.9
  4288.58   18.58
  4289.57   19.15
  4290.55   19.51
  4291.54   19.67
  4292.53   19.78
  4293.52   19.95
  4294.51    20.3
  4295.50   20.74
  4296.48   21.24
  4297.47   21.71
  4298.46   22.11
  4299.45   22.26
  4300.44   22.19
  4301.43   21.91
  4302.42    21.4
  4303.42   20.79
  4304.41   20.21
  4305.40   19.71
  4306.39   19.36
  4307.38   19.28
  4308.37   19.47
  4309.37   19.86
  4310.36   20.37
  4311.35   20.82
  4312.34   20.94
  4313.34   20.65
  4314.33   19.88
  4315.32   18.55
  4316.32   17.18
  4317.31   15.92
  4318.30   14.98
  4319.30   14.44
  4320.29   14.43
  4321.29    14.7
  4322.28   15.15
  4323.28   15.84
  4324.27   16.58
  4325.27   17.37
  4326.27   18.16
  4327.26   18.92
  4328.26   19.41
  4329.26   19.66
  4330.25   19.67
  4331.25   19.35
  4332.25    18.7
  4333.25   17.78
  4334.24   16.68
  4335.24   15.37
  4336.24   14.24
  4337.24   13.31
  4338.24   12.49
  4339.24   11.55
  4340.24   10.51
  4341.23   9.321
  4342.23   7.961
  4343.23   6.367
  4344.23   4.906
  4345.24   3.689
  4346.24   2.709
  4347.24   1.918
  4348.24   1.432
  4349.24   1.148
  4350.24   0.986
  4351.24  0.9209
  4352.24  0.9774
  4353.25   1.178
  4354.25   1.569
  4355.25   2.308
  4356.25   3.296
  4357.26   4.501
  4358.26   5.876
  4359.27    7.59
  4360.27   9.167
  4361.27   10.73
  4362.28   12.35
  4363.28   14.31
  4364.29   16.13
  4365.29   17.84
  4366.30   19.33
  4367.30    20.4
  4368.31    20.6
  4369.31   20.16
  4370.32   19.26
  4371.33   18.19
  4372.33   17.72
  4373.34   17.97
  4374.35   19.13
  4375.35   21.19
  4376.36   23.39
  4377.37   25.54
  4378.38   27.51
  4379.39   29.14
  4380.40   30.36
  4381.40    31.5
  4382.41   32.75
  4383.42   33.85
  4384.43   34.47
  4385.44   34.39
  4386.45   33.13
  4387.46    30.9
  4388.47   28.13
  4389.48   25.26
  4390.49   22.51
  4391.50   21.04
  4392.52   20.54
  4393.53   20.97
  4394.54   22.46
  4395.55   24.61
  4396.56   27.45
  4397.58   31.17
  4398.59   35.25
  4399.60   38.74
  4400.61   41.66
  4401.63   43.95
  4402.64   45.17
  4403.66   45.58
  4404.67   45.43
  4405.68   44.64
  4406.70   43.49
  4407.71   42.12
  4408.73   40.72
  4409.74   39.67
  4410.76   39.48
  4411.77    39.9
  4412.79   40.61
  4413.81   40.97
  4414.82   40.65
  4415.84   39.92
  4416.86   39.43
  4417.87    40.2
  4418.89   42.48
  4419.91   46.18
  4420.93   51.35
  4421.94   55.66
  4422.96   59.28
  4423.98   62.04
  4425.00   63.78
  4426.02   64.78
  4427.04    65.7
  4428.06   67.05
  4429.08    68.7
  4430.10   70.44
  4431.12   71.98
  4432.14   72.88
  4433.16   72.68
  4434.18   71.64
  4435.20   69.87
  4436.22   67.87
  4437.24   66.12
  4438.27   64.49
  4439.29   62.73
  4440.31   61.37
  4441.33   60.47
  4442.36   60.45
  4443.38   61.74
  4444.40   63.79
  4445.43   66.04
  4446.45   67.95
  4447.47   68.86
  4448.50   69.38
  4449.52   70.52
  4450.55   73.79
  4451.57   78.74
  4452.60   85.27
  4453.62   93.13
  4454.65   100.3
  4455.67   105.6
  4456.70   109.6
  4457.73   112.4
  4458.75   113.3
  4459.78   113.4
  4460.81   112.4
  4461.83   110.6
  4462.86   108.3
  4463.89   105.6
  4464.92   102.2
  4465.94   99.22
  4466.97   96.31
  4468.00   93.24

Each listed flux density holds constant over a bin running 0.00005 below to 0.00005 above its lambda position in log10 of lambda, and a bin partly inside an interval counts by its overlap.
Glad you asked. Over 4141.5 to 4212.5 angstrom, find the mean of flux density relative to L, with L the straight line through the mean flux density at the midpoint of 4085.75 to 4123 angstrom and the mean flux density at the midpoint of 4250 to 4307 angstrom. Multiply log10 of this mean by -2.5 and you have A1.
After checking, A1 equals 0.11 mag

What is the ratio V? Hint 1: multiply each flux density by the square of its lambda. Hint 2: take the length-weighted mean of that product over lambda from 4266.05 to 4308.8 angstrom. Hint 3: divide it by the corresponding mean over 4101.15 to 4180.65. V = 1.2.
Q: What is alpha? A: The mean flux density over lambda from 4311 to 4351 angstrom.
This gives 13.5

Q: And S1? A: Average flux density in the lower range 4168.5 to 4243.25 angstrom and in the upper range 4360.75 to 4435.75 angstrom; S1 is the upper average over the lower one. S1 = 2.47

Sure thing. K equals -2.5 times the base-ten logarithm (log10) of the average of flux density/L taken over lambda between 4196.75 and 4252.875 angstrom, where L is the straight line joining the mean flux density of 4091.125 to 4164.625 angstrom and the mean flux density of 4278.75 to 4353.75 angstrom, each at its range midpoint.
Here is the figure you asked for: 0.05 mag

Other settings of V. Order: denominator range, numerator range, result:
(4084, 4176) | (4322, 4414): 1.50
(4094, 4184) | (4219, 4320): 1.18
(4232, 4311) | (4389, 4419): 2.19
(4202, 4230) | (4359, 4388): 1.65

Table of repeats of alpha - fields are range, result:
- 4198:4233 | 14.9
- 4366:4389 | 25.7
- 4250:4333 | 18.1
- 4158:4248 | 14.7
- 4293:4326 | 19.1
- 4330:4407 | 19.6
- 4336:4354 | 5.68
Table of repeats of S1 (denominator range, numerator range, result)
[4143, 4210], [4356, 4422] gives 1.93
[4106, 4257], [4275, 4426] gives 1.43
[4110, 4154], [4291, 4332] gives 1.08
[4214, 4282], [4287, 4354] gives 0.97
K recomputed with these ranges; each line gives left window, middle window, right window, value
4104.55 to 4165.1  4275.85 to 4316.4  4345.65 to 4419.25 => 0.12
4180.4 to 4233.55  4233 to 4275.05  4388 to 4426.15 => 0.32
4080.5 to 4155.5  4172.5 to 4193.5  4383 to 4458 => 0.50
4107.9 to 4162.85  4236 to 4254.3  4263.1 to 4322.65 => 0.13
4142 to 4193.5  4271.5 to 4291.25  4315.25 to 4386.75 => -0.17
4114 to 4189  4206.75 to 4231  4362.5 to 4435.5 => 0.42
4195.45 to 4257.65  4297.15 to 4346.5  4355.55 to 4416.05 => 0.32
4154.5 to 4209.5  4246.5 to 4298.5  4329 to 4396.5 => -0.14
